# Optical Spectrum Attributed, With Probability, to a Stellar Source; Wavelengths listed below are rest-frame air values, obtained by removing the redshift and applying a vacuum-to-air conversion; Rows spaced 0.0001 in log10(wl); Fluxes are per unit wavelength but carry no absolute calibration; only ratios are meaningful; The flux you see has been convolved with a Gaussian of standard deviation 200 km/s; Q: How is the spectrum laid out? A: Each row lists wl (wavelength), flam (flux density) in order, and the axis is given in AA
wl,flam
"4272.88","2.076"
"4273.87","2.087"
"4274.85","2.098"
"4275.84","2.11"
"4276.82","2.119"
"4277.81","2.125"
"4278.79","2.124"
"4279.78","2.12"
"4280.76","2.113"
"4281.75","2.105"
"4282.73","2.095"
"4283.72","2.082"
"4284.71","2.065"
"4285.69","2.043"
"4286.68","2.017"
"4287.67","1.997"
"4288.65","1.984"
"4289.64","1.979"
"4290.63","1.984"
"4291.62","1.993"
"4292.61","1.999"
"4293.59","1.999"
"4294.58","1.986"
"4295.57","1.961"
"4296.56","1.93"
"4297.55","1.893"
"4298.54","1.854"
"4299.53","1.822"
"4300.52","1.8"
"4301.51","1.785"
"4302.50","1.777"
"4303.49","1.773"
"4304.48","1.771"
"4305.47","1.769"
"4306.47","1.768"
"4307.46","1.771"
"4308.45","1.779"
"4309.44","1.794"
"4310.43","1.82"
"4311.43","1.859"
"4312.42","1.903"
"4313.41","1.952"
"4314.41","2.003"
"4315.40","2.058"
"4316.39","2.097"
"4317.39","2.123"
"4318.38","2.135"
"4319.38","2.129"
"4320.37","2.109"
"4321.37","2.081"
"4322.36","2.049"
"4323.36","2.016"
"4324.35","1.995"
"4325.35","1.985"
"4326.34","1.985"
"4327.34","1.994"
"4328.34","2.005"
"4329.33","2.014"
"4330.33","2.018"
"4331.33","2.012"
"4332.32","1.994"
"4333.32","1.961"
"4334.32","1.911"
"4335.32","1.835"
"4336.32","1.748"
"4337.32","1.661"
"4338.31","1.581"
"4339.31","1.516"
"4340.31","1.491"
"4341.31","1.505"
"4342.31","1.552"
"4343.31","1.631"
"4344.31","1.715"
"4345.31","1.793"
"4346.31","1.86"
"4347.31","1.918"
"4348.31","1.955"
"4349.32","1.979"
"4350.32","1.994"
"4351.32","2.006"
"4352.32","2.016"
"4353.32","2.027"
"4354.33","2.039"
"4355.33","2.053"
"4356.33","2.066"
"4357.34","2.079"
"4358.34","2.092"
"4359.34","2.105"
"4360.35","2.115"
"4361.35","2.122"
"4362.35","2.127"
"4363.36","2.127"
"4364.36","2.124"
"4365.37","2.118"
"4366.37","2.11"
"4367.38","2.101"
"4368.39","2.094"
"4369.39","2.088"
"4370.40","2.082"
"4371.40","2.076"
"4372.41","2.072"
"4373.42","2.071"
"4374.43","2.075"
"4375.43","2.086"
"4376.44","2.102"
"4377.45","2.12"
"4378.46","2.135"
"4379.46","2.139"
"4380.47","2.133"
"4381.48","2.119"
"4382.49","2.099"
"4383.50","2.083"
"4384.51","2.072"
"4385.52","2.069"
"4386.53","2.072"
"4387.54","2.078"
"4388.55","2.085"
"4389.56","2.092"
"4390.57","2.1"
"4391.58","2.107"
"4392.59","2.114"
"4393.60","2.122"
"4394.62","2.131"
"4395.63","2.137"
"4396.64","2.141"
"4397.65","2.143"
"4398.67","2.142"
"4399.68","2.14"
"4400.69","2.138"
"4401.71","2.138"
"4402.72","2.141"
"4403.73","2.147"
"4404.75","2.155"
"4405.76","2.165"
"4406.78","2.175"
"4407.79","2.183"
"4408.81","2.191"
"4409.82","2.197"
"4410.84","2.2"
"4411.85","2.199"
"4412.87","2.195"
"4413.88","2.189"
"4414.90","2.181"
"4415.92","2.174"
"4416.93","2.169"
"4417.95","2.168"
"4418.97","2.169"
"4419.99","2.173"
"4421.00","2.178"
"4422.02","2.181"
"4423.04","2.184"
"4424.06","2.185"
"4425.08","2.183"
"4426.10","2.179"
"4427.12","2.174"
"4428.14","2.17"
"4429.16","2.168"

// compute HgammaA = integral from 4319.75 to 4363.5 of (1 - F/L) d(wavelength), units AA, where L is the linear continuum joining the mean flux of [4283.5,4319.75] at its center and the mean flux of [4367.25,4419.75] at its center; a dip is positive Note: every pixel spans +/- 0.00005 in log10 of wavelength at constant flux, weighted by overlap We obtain 1.93 AA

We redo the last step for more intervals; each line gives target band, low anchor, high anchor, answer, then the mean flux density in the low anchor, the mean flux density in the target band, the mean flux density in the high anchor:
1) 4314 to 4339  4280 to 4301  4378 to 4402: 0.70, 1.99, 1.98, 2.11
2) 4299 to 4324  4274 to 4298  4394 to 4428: 1.79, 2.04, 1.92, 2.17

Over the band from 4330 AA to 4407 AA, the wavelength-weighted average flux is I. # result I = 2.02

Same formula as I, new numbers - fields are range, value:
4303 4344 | 1.88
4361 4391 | 2.1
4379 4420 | 2.14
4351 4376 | 2.08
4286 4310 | 1.88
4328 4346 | 1.77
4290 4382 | 1.96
